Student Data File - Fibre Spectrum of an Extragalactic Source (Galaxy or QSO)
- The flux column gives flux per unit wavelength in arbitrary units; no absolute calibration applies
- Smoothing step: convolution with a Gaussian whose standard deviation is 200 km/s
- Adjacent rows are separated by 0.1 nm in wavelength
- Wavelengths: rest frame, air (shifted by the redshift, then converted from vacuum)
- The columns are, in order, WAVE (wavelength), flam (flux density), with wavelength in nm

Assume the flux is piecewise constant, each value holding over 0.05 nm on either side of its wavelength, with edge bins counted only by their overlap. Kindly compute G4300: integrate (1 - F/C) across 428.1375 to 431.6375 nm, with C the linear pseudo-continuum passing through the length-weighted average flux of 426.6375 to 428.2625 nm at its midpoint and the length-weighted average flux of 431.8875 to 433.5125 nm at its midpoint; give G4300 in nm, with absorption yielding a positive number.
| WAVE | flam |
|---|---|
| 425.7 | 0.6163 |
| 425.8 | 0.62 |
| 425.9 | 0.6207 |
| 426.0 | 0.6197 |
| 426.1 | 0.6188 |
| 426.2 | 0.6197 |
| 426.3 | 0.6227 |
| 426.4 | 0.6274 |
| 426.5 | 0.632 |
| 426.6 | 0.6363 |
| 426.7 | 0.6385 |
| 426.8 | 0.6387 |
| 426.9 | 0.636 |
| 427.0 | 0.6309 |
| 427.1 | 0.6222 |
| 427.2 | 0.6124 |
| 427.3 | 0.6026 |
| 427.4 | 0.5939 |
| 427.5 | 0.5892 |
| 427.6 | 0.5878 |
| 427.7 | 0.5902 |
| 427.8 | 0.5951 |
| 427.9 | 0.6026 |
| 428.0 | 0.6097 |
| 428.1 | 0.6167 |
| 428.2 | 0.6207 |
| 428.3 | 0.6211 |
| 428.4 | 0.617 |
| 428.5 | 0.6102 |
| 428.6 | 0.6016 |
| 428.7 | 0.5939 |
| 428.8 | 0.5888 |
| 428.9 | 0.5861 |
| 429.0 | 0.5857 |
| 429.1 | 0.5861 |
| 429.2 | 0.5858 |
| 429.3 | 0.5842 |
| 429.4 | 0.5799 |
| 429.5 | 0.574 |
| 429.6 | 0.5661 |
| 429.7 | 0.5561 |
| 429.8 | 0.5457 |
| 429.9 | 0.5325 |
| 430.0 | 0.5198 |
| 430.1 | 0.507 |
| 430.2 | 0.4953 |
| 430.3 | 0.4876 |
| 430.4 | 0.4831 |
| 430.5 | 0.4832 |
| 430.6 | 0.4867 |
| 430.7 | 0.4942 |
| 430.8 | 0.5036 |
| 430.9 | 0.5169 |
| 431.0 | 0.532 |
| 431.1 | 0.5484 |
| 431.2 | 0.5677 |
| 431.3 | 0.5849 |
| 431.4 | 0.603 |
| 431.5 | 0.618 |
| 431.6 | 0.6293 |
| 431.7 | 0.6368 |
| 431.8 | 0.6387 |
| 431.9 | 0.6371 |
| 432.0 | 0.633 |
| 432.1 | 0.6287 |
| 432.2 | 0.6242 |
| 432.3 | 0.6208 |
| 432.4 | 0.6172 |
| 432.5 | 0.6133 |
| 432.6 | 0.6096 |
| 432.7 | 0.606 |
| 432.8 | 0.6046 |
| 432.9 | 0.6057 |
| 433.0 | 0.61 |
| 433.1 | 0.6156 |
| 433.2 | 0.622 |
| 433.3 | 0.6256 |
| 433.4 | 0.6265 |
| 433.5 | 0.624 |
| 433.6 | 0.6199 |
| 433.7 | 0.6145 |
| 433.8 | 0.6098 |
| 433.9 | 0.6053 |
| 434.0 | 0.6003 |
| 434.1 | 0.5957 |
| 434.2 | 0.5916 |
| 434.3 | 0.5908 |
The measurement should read 0.31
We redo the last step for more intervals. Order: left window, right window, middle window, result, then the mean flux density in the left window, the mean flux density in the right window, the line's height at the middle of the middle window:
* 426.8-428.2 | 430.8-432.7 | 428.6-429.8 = 0.05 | 0.609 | 0.601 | 0.605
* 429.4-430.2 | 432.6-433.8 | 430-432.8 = 0.04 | 0.542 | 0.615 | 0.577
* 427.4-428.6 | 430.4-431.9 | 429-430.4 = 0.08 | 0.605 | 0.56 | 0.581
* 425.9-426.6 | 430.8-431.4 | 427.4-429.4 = -0.02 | 0.624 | 0.551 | 0.591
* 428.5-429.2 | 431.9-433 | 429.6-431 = 0.21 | 0.591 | 0.617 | 0.602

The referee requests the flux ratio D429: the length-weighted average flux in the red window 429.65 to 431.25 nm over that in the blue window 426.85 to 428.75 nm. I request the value 0.85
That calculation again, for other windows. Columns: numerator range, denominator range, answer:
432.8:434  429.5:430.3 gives 1.16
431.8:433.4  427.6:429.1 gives 1.03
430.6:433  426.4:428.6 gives 0.96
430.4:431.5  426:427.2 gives 0.85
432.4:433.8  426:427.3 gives 0.98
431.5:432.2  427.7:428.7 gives 1.04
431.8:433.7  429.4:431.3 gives 1.18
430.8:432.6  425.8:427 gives 0.96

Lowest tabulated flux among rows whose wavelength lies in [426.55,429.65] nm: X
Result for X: 0.5661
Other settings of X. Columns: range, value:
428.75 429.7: 0.5561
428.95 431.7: 0.4831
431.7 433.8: 0.6046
